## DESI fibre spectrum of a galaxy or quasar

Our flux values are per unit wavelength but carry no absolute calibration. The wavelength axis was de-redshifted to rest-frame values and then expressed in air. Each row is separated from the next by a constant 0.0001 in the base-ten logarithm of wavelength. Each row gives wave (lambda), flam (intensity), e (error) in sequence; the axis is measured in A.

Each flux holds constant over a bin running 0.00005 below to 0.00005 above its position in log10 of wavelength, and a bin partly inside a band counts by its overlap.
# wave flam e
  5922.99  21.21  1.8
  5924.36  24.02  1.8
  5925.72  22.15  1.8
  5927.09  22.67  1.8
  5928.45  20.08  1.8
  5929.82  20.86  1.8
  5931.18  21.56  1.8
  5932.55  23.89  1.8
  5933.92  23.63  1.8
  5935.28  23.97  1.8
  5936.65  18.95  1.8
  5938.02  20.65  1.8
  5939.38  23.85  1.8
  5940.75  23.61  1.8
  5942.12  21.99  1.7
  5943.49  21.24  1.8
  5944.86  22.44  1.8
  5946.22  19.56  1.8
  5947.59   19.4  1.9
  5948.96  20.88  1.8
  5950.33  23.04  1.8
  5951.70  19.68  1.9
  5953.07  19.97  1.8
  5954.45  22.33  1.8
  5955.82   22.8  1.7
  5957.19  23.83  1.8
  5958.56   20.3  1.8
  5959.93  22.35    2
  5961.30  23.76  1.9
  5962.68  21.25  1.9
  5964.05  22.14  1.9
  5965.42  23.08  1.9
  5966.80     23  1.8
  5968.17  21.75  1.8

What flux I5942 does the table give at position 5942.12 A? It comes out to 21.99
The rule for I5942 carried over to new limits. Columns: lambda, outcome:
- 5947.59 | 19.4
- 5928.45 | 20.08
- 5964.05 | 22.14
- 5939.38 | 23.85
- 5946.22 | 19.56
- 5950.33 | 23.04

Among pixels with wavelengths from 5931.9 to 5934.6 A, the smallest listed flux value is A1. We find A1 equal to 23.63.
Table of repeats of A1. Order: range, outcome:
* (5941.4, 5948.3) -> 19.4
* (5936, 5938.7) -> 18.95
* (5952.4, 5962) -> 19.97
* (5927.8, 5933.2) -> 20.08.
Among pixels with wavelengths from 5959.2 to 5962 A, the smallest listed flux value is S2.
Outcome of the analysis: 22.35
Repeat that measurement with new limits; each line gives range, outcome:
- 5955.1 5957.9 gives 22.8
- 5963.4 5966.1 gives 22.14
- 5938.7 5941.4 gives 23.61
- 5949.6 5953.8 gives 19.68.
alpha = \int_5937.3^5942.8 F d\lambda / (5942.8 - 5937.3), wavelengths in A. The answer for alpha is 22.5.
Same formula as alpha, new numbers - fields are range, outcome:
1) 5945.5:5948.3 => 19.6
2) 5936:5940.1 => 21.2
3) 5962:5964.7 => 21.7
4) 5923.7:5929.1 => 22.3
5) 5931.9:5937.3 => 22.6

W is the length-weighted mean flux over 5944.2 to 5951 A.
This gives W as 21.1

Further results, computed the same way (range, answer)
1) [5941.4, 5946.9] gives 21.3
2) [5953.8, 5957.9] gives 23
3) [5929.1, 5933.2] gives 22.1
